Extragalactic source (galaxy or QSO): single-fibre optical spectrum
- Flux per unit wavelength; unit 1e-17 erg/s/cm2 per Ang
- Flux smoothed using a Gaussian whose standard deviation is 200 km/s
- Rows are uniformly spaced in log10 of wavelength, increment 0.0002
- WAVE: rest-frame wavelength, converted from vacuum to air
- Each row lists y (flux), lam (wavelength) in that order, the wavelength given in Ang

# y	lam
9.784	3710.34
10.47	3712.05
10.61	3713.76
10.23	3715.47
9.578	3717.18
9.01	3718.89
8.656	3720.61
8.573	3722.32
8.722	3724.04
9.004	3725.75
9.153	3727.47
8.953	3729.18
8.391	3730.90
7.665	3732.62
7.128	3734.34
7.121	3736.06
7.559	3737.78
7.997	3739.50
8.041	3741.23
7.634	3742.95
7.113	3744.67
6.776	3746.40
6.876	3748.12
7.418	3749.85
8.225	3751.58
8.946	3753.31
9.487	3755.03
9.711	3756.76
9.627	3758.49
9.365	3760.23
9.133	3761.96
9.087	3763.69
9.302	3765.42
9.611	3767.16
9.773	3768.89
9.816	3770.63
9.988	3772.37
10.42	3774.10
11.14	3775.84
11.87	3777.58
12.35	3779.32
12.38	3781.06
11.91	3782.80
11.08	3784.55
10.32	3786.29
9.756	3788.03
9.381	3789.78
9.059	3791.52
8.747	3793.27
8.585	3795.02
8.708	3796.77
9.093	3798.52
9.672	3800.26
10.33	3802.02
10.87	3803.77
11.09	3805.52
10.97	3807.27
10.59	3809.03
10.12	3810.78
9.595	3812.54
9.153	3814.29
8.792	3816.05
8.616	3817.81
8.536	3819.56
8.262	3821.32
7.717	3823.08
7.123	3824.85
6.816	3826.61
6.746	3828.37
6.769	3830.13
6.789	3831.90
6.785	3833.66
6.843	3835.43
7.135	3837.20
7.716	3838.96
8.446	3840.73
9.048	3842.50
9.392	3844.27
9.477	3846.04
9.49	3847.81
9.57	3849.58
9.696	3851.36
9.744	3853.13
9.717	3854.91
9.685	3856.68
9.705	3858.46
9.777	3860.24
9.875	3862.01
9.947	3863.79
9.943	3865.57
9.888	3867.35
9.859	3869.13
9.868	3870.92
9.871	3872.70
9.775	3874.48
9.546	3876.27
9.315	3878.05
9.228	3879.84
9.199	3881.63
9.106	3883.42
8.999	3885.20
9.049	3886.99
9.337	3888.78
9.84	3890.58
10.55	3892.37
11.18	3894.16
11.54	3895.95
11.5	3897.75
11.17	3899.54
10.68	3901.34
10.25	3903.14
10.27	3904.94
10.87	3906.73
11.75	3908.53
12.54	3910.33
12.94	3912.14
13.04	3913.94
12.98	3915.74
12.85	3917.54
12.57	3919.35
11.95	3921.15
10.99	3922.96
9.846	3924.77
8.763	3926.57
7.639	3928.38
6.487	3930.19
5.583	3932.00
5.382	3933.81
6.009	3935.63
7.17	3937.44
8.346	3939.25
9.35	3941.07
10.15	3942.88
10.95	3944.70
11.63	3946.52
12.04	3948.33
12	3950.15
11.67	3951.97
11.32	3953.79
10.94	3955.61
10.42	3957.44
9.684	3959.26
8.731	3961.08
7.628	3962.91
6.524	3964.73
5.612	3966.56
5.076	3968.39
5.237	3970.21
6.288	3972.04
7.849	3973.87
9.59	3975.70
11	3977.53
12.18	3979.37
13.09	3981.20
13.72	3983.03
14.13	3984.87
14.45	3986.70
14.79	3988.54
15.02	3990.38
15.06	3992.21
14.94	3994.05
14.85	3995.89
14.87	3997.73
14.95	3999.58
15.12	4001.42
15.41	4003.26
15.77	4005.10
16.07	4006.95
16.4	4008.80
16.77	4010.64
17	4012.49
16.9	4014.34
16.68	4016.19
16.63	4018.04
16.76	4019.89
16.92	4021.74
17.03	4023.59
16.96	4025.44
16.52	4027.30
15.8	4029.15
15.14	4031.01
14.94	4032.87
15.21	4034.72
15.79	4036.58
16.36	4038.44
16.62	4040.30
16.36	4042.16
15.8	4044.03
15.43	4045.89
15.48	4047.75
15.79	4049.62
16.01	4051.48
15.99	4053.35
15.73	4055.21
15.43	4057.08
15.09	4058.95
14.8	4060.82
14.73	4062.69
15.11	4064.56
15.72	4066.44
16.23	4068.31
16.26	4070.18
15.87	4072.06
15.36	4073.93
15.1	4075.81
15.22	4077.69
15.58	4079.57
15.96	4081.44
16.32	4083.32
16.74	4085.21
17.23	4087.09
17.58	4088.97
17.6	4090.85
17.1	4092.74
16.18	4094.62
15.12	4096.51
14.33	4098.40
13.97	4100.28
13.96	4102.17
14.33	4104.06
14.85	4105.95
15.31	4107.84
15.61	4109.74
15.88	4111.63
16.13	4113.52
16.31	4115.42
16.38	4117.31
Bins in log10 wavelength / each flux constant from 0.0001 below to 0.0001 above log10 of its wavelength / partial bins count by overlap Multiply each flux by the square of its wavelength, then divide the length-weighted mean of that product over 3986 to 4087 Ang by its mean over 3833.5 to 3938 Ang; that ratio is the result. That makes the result 1.75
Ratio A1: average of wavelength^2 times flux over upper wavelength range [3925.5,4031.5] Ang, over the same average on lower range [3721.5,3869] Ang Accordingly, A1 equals 1.47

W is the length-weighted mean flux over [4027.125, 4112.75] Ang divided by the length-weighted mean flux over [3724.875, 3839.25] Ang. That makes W 1.75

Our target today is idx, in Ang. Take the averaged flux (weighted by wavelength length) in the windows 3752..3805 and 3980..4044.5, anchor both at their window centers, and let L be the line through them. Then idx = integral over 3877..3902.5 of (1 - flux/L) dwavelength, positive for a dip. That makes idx 5.3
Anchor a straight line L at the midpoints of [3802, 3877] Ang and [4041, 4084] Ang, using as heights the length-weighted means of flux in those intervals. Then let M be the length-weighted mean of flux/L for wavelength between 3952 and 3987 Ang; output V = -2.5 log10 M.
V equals 0.319 mag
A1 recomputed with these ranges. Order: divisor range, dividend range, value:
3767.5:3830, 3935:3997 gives 1.19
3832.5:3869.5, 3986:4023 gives 1.87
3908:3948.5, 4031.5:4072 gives 1.67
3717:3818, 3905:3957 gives 1.20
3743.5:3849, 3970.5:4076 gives 1.85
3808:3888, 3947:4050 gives 1.64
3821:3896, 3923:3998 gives 1.18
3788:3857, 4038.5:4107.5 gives 2.02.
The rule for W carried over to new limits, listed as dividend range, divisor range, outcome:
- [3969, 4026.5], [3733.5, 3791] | 1.53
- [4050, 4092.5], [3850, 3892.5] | 1.65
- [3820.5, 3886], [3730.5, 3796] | 0.96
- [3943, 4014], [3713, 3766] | 1.42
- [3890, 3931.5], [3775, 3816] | 1.06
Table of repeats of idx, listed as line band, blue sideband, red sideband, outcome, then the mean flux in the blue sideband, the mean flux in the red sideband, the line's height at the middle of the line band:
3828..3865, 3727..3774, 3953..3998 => 3.2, 8.54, 10.9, 9.54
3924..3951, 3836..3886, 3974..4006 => 7.5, 9.38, 13.9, 12.1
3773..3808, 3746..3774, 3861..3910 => -4.1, 9.03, 10.1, 9.29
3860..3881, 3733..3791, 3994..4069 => 3.9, 9.27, 15.9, 11.9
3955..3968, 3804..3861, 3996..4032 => 5.3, 8.77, 16.2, 14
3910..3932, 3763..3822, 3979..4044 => 4.1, 9.98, 15.6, 13.3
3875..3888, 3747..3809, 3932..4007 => 1.5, 9.83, 11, 10.5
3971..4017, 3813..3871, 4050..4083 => -2.4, 8.69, 15.6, 13.3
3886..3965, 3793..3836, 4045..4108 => 9.6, 8.7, 15.6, 11.6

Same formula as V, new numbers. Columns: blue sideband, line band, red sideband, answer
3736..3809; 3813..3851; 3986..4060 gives 0.33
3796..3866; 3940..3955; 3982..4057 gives 0.18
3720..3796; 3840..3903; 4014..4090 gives 0.20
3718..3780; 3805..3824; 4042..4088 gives 0.10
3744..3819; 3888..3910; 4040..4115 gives 0.12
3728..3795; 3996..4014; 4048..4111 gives -0.12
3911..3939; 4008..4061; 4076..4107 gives -0.18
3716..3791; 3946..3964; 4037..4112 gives 0.25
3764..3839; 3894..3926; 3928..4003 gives -0.15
